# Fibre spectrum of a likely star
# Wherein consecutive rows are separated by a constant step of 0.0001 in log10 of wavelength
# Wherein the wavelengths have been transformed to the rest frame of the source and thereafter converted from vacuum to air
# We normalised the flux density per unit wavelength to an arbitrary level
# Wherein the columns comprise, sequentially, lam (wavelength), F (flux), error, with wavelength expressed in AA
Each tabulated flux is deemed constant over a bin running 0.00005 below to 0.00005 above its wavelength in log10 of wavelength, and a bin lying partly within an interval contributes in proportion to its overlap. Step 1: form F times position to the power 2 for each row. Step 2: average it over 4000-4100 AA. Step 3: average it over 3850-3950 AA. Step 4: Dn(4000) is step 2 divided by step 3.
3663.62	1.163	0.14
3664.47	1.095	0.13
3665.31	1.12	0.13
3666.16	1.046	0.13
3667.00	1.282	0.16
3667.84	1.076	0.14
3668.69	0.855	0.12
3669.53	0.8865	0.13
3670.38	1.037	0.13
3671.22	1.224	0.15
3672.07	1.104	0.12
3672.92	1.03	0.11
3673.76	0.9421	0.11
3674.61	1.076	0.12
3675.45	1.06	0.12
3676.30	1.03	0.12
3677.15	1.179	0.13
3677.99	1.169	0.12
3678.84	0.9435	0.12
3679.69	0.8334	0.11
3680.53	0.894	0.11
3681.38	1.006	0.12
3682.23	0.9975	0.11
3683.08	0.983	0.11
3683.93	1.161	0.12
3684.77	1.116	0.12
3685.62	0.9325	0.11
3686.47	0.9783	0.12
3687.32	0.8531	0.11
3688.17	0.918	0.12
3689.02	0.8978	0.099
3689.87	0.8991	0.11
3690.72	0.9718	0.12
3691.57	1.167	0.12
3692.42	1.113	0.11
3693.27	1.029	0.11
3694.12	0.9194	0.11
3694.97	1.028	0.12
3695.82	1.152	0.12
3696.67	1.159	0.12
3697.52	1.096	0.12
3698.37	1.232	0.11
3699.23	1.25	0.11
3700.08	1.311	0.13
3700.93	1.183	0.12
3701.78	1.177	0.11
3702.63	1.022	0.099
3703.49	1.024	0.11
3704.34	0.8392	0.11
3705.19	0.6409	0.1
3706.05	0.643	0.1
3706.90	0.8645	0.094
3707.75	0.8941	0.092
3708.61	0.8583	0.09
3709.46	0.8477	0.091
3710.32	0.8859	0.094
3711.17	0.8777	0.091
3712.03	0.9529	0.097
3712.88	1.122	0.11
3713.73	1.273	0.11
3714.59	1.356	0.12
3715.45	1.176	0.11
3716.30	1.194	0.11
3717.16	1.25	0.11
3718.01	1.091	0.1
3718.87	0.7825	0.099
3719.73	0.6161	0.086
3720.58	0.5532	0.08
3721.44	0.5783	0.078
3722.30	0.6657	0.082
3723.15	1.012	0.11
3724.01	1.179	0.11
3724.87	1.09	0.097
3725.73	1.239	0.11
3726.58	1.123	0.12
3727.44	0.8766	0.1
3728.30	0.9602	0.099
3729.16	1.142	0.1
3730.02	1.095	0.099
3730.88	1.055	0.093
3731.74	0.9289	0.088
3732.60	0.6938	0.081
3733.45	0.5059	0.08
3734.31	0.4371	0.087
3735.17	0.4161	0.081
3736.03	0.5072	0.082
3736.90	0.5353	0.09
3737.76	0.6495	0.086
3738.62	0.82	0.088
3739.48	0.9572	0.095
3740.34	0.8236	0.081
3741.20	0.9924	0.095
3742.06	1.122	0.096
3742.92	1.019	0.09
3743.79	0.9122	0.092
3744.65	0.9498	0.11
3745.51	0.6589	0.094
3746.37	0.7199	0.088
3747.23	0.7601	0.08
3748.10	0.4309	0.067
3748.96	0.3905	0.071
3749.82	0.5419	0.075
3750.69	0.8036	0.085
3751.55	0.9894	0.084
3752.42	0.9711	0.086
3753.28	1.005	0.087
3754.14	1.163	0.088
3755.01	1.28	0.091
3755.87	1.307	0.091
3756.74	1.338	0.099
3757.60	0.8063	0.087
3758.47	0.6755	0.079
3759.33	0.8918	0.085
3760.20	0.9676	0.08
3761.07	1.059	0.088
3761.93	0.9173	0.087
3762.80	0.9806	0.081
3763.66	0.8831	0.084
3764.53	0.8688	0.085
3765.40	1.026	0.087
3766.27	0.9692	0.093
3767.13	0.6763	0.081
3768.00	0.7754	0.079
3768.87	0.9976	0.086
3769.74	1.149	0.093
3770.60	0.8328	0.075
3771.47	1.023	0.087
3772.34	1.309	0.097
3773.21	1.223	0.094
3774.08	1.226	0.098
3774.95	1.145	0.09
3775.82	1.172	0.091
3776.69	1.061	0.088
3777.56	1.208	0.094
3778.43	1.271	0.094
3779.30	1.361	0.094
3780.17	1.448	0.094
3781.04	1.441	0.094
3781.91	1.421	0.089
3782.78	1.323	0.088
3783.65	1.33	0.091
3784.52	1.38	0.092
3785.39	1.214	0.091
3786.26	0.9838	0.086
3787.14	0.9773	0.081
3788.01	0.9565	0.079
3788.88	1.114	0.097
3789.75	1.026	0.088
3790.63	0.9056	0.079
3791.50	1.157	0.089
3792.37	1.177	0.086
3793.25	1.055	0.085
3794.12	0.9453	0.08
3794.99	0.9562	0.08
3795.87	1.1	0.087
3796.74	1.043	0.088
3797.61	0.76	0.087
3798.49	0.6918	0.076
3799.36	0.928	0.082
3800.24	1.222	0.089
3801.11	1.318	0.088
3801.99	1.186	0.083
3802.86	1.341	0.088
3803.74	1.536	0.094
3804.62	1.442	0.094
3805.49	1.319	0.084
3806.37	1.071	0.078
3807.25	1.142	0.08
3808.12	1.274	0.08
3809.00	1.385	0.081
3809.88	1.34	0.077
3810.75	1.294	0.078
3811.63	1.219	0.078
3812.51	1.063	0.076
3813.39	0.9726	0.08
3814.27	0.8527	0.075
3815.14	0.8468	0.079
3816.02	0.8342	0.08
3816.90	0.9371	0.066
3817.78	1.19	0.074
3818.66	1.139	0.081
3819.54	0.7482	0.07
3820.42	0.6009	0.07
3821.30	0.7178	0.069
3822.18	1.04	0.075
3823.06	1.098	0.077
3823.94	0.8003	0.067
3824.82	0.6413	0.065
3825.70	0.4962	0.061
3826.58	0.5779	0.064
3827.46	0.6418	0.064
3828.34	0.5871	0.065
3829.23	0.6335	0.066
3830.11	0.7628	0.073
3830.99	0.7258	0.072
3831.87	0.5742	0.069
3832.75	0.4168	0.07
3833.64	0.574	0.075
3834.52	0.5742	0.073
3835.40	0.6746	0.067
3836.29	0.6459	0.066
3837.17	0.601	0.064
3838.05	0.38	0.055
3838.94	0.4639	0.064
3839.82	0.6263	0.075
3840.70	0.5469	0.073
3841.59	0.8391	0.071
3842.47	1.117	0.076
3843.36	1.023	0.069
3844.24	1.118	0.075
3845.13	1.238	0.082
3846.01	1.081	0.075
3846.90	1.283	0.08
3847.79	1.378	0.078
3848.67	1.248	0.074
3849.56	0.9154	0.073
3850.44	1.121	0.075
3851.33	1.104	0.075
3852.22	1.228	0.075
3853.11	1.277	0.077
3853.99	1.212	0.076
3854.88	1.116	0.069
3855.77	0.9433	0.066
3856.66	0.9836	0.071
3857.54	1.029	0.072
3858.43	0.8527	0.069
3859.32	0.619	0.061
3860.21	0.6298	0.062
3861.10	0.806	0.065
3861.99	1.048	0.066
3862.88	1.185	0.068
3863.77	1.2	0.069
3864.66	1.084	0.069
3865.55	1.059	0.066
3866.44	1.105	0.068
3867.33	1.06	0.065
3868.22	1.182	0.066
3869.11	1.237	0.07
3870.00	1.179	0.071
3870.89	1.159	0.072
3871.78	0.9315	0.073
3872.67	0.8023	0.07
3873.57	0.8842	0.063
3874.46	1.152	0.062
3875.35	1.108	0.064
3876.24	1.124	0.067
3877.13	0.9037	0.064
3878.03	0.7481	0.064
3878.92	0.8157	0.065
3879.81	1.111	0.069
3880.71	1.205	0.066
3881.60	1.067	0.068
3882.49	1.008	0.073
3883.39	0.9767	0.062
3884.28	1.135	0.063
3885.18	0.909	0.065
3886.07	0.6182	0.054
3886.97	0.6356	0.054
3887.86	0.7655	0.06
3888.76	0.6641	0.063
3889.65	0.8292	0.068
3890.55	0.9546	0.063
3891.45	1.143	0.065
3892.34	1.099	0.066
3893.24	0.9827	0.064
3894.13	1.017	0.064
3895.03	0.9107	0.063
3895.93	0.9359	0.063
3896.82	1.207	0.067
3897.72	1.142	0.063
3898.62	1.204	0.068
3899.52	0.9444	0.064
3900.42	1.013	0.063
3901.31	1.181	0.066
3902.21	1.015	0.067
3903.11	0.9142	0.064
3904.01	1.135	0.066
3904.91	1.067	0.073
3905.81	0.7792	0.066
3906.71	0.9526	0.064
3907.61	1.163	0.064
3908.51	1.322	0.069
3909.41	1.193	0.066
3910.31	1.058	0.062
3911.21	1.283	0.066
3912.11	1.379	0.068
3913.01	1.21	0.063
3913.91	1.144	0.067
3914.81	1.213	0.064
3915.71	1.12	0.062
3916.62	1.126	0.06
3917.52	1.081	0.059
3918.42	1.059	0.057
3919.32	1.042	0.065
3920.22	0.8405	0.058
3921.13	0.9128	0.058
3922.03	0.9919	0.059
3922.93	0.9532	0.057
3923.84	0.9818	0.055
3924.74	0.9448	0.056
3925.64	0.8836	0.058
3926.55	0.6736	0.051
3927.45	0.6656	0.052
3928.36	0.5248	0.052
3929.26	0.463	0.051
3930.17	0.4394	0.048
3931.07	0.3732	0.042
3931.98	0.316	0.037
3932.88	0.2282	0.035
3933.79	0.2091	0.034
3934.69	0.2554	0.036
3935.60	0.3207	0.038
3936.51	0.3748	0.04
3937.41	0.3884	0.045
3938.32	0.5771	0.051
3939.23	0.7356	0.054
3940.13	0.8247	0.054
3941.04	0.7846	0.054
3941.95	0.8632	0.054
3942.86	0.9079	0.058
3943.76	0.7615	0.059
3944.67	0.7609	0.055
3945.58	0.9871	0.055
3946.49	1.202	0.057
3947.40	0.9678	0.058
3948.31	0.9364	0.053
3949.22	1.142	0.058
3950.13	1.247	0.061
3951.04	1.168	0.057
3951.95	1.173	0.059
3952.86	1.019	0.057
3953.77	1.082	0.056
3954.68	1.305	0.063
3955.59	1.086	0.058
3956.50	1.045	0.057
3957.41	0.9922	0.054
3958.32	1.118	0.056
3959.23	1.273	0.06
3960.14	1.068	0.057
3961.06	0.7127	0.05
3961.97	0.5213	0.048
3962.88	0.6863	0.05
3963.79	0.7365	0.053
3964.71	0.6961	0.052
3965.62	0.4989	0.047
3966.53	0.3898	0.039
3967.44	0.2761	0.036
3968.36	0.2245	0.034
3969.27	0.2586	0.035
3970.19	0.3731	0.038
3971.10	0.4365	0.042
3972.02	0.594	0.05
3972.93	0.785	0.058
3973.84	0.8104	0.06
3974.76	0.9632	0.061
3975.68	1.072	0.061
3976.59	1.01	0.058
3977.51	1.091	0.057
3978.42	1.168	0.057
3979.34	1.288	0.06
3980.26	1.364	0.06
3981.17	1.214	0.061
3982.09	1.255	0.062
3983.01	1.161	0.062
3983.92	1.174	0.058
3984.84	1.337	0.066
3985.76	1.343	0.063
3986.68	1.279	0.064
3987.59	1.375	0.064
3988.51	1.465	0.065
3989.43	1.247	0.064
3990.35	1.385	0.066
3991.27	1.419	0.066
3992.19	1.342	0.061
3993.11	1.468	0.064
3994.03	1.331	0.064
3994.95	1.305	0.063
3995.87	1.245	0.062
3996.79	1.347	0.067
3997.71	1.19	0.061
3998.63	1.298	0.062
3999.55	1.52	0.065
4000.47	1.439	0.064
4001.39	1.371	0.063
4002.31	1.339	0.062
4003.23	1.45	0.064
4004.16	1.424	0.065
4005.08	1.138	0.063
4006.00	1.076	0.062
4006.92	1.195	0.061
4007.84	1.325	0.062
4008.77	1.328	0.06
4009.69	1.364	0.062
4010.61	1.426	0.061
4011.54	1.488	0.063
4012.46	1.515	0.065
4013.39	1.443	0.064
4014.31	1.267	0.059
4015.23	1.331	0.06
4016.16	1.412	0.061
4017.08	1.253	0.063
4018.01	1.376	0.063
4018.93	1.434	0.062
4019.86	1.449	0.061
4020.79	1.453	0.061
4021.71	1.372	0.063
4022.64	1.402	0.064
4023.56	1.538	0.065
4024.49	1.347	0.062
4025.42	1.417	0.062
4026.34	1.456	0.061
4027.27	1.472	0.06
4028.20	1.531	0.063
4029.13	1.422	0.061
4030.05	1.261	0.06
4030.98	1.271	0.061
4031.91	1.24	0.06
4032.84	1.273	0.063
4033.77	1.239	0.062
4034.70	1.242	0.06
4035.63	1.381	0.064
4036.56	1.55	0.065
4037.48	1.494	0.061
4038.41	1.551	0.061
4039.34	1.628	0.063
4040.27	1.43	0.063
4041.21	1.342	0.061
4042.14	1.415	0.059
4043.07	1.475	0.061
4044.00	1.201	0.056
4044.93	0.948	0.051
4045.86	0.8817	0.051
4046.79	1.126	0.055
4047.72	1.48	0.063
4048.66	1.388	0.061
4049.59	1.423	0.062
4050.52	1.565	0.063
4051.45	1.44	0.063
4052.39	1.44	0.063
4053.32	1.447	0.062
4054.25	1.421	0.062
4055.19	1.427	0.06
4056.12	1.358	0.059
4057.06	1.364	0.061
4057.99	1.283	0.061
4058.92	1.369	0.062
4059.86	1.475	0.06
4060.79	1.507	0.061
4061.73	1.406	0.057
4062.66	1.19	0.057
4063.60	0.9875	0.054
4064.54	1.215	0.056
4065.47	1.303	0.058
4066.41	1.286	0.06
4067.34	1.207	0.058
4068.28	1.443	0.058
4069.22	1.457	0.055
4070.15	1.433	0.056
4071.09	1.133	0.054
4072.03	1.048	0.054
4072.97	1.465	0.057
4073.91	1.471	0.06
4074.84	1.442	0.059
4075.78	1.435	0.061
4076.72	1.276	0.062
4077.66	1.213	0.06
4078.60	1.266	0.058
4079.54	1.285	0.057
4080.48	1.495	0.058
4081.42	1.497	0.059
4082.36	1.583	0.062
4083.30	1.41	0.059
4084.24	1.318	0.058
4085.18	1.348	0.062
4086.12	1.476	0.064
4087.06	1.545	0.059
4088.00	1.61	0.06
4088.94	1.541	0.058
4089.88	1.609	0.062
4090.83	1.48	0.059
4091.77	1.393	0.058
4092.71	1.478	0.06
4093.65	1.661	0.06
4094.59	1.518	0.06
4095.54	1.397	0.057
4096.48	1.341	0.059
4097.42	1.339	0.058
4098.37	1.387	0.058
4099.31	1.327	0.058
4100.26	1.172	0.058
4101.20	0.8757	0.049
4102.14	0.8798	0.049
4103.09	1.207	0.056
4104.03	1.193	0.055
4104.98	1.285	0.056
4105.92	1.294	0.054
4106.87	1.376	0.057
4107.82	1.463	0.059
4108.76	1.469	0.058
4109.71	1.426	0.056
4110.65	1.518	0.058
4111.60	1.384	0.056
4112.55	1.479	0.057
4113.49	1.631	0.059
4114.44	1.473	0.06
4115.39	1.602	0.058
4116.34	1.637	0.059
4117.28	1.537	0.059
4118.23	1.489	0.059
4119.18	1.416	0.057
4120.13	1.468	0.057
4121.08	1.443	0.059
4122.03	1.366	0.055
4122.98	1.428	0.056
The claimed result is 1.6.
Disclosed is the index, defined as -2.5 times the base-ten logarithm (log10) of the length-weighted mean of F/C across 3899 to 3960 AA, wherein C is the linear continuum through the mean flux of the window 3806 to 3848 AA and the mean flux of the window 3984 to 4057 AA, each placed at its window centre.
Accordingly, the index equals 0.23 mag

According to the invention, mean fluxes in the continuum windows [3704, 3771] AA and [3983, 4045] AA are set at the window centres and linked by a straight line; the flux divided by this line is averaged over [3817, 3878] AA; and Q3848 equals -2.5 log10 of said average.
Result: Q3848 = 0.19 mag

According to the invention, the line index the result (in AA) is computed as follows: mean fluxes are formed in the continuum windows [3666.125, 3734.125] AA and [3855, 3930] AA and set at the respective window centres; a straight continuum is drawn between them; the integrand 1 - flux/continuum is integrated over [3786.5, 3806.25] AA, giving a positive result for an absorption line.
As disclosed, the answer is -2.0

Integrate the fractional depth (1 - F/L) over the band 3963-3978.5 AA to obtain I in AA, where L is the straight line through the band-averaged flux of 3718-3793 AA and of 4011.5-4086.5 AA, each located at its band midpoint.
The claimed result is 7.4 AA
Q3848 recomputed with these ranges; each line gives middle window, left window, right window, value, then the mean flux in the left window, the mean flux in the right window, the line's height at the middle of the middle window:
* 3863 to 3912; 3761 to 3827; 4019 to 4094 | 0.15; 1.07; 1.38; 1.18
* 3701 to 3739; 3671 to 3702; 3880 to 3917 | 0.17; 1.05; 1.04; 1.05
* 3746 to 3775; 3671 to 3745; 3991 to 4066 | 0.10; 0.965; 1.36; 1.03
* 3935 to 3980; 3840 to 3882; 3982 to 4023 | 0.44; 1.04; 1.35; 1.25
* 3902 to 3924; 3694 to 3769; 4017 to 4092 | 0.10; 0.925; 1.38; 1.18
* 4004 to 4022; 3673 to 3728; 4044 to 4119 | -0.04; 1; 1.37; 1.31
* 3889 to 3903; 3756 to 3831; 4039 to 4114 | 0.13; 1.04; 1.36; 1.16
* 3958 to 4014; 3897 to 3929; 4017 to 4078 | 0.10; 1.03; 1.36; 1.21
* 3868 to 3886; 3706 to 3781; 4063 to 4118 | 0.09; 0.945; 1.38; 1.11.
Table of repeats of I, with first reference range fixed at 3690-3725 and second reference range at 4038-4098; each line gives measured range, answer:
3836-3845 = 3.0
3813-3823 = 1.9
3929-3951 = 10.0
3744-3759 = 2.5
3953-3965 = 3.0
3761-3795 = -0.8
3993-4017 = -0.5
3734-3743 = 2.5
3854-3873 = 2.4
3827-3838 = 5.1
